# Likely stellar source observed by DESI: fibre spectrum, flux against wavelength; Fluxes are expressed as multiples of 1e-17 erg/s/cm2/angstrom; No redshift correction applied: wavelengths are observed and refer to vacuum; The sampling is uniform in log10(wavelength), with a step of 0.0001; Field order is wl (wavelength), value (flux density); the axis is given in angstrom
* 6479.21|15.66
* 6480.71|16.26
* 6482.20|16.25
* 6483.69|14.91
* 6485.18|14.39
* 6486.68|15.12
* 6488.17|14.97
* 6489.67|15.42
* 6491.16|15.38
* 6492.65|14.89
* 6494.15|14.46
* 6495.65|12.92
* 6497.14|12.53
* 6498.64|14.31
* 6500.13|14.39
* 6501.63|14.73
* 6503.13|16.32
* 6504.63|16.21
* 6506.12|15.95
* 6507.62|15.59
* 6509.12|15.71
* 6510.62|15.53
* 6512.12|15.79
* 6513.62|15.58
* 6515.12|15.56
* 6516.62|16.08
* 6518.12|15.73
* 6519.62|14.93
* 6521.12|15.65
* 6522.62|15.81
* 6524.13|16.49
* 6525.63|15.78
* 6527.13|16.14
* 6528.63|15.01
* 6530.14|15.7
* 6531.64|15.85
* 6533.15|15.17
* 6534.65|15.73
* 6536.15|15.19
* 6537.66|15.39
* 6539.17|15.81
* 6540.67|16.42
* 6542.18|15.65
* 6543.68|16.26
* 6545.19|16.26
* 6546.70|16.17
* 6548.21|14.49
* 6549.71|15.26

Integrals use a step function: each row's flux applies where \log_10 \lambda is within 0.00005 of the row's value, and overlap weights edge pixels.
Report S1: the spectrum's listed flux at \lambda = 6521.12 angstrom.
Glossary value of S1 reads 15.65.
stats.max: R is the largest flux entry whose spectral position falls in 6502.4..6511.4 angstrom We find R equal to 16.32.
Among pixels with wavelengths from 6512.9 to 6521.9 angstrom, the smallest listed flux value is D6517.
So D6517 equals 14.93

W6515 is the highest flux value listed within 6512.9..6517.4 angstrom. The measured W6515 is 16.08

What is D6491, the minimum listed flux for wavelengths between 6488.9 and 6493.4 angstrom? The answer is 14.89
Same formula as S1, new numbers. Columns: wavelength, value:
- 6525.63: 15.78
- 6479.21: 15.66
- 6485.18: 14.39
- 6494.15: 14.46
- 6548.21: 14.49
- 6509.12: 15.71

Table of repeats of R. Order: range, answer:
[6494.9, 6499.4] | 14.31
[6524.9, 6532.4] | 16.14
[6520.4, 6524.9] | 16.49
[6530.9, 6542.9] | 16.42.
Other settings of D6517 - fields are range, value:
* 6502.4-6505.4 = 16.21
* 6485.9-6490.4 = 14.97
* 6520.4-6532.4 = 15.01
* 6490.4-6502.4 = 12.53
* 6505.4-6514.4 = 15.53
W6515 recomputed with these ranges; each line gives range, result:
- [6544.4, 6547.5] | 16.26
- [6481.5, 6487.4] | 16.25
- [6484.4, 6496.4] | 15.42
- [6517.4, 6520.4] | 15.73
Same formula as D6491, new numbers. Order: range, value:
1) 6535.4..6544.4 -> 15.19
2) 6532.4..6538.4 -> 15.17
